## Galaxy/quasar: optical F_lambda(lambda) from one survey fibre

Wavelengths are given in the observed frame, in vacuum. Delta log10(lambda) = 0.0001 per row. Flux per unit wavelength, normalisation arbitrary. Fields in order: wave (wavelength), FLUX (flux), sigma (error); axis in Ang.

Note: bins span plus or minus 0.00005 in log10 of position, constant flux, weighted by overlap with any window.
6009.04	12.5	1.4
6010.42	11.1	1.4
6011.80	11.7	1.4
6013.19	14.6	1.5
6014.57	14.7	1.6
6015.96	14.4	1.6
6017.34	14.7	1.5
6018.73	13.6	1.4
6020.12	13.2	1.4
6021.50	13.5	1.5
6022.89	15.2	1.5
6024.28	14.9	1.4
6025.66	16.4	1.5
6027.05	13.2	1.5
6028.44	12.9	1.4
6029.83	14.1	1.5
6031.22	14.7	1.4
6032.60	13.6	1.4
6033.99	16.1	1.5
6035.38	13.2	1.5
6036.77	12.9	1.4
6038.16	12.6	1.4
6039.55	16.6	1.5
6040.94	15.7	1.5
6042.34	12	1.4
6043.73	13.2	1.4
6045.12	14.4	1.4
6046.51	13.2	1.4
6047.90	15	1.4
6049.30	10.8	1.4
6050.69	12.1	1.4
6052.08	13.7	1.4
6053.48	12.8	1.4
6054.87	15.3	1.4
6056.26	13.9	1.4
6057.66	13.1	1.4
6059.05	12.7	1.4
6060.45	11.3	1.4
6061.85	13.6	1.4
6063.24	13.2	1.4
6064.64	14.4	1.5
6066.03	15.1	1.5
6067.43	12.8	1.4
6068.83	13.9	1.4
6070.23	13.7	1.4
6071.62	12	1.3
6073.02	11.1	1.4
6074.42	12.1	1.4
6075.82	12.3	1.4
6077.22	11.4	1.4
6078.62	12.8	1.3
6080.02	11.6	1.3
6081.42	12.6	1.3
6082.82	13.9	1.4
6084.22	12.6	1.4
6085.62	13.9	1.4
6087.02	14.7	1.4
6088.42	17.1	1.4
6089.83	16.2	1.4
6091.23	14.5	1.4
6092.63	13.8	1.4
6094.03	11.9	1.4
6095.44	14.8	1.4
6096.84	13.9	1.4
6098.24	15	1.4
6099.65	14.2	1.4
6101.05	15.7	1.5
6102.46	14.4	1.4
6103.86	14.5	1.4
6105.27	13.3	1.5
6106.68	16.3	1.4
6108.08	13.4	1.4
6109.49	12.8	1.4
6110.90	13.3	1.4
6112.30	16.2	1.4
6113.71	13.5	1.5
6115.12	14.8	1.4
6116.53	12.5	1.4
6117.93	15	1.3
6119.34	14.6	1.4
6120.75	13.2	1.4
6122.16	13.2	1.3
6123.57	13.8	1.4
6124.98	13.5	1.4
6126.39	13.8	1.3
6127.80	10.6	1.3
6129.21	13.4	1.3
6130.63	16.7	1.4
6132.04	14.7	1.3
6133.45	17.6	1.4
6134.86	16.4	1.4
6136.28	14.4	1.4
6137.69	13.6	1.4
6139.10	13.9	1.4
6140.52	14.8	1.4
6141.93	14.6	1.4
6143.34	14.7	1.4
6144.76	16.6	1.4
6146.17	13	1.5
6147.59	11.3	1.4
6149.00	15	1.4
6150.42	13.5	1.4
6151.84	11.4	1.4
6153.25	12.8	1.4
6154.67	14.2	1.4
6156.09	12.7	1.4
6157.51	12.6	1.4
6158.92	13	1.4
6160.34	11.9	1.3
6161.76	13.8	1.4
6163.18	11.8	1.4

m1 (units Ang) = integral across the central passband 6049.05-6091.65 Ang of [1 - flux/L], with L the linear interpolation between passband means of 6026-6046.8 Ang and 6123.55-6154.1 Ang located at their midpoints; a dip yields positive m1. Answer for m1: 2.2 Ang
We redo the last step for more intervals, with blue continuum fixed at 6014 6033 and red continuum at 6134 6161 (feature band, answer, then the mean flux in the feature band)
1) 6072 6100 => 1.0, 13.5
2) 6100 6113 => -0.5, 14.4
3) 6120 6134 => -0.2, 14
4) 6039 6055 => 0.5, 13.6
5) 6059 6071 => 0.5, 13.4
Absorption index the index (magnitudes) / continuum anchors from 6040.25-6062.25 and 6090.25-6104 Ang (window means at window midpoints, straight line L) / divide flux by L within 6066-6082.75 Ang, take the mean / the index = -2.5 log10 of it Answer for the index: 0.10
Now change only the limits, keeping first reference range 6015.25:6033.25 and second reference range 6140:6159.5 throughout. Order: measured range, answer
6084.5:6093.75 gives -0.07 mag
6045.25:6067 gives 0.05 mag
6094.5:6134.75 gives -0.04 mag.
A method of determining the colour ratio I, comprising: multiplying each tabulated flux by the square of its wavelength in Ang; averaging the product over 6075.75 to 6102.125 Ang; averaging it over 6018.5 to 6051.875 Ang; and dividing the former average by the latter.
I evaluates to 1.0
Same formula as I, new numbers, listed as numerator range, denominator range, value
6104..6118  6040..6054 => 1.08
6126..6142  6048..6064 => 1.15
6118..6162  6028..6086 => 1.07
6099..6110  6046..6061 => 1.11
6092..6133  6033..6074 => 1.07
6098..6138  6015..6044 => 1.04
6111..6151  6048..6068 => 1.10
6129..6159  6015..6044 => 1.04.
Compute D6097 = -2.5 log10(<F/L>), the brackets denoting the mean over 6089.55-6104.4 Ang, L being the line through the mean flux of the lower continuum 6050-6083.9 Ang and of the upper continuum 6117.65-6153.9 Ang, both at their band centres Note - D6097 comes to -0.074 mag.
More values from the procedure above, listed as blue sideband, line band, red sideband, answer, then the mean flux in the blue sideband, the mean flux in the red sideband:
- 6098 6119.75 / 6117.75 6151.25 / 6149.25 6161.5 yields -0.05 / 14.3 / 12.9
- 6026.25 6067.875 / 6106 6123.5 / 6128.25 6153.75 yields 0.01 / 13.6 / 14.3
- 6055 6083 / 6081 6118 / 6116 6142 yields -0.05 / 12.9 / 14.2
